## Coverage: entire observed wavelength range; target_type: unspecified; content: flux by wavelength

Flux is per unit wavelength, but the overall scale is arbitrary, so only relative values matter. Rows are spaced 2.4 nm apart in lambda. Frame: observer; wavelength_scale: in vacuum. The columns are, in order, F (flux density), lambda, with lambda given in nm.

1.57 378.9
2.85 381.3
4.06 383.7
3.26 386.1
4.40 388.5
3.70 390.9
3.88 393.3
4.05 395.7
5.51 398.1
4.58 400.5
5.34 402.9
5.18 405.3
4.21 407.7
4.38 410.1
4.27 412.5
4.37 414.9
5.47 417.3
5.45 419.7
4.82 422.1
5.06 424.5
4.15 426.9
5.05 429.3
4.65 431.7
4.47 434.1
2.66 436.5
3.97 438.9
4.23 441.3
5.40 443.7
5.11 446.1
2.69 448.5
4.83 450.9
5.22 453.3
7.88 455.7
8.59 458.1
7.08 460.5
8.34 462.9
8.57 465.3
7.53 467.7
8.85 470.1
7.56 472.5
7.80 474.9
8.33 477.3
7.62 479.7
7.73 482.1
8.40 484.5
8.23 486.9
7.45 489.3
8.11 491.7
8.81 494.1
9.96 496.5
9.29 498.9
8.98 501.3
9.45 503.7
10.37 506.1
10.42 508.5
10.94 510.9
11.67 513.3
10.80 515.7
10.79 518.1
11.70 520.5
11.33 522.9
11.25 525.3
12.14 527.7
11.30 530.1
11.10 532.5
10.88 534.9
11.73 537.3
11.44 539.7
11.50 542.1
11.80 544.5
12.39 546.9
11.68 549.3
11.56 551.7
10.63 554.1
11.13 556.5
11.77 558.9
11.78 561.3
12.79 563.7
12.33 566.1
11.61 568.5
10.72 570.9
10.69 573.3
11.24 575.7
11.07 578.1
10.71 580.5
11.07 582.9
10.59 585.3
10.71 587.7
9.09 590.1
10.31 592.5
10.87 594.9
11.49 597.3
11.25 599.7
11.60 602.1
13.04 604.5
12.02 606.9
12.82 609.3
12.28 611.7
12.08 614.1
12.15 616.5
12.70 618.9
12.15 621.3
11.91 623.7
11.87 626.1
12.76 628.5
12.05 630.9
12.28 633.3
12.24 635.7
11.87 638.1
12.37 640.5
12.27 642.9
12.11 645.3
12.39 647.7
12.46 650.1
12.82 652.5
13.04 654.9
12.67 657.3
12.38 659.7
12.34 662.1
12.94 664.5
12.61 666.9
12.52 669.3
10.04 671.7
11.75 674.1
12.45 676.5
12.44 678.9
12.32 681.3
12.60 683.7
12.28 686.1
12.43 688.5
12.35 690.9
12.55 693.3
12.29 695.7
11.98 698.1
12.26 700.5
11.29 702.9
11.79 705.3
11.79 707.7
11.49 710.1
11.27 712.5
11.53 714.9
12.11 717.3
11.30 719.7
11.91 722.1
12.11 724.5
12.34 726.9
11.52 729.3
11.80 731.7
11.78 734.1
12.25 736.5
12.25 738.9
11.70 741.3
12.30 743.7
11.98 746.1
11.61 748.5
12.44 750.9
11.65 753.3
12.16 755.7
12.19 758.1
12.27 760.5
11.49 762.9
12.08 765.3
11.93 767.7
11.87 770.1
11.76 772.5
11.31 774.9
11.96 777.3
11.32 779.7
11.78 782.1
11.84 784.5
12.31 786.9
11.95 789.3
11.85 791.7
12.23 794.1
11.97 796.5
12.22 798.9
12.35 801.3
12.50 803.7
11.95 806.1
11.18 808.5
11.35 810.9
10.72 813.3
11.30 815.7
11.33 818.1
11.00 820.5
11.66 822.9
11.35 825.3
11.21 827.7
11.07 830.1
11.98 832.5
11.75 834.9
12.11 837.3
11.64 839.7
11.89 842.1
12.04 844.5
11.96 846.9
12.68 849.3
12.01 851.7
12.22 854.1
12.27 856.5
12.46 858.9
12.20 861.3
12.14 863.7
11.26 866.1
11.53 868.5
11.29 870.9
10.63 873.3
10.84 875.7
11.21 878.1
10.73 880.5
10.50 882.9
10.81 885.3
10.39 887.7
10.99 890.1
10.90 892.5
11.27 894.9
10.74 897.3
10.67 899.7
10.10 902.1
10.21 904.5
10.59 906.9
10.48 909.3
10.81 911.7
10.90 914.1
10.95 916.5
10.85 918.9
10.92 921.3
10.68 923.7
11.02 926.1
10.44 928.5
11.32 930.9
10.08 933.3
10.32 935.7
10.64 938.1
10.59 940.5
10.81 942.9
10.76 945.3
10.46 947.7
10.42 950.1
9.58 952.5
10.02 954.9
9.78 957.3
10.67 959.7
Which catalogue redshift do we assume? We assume 0.140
